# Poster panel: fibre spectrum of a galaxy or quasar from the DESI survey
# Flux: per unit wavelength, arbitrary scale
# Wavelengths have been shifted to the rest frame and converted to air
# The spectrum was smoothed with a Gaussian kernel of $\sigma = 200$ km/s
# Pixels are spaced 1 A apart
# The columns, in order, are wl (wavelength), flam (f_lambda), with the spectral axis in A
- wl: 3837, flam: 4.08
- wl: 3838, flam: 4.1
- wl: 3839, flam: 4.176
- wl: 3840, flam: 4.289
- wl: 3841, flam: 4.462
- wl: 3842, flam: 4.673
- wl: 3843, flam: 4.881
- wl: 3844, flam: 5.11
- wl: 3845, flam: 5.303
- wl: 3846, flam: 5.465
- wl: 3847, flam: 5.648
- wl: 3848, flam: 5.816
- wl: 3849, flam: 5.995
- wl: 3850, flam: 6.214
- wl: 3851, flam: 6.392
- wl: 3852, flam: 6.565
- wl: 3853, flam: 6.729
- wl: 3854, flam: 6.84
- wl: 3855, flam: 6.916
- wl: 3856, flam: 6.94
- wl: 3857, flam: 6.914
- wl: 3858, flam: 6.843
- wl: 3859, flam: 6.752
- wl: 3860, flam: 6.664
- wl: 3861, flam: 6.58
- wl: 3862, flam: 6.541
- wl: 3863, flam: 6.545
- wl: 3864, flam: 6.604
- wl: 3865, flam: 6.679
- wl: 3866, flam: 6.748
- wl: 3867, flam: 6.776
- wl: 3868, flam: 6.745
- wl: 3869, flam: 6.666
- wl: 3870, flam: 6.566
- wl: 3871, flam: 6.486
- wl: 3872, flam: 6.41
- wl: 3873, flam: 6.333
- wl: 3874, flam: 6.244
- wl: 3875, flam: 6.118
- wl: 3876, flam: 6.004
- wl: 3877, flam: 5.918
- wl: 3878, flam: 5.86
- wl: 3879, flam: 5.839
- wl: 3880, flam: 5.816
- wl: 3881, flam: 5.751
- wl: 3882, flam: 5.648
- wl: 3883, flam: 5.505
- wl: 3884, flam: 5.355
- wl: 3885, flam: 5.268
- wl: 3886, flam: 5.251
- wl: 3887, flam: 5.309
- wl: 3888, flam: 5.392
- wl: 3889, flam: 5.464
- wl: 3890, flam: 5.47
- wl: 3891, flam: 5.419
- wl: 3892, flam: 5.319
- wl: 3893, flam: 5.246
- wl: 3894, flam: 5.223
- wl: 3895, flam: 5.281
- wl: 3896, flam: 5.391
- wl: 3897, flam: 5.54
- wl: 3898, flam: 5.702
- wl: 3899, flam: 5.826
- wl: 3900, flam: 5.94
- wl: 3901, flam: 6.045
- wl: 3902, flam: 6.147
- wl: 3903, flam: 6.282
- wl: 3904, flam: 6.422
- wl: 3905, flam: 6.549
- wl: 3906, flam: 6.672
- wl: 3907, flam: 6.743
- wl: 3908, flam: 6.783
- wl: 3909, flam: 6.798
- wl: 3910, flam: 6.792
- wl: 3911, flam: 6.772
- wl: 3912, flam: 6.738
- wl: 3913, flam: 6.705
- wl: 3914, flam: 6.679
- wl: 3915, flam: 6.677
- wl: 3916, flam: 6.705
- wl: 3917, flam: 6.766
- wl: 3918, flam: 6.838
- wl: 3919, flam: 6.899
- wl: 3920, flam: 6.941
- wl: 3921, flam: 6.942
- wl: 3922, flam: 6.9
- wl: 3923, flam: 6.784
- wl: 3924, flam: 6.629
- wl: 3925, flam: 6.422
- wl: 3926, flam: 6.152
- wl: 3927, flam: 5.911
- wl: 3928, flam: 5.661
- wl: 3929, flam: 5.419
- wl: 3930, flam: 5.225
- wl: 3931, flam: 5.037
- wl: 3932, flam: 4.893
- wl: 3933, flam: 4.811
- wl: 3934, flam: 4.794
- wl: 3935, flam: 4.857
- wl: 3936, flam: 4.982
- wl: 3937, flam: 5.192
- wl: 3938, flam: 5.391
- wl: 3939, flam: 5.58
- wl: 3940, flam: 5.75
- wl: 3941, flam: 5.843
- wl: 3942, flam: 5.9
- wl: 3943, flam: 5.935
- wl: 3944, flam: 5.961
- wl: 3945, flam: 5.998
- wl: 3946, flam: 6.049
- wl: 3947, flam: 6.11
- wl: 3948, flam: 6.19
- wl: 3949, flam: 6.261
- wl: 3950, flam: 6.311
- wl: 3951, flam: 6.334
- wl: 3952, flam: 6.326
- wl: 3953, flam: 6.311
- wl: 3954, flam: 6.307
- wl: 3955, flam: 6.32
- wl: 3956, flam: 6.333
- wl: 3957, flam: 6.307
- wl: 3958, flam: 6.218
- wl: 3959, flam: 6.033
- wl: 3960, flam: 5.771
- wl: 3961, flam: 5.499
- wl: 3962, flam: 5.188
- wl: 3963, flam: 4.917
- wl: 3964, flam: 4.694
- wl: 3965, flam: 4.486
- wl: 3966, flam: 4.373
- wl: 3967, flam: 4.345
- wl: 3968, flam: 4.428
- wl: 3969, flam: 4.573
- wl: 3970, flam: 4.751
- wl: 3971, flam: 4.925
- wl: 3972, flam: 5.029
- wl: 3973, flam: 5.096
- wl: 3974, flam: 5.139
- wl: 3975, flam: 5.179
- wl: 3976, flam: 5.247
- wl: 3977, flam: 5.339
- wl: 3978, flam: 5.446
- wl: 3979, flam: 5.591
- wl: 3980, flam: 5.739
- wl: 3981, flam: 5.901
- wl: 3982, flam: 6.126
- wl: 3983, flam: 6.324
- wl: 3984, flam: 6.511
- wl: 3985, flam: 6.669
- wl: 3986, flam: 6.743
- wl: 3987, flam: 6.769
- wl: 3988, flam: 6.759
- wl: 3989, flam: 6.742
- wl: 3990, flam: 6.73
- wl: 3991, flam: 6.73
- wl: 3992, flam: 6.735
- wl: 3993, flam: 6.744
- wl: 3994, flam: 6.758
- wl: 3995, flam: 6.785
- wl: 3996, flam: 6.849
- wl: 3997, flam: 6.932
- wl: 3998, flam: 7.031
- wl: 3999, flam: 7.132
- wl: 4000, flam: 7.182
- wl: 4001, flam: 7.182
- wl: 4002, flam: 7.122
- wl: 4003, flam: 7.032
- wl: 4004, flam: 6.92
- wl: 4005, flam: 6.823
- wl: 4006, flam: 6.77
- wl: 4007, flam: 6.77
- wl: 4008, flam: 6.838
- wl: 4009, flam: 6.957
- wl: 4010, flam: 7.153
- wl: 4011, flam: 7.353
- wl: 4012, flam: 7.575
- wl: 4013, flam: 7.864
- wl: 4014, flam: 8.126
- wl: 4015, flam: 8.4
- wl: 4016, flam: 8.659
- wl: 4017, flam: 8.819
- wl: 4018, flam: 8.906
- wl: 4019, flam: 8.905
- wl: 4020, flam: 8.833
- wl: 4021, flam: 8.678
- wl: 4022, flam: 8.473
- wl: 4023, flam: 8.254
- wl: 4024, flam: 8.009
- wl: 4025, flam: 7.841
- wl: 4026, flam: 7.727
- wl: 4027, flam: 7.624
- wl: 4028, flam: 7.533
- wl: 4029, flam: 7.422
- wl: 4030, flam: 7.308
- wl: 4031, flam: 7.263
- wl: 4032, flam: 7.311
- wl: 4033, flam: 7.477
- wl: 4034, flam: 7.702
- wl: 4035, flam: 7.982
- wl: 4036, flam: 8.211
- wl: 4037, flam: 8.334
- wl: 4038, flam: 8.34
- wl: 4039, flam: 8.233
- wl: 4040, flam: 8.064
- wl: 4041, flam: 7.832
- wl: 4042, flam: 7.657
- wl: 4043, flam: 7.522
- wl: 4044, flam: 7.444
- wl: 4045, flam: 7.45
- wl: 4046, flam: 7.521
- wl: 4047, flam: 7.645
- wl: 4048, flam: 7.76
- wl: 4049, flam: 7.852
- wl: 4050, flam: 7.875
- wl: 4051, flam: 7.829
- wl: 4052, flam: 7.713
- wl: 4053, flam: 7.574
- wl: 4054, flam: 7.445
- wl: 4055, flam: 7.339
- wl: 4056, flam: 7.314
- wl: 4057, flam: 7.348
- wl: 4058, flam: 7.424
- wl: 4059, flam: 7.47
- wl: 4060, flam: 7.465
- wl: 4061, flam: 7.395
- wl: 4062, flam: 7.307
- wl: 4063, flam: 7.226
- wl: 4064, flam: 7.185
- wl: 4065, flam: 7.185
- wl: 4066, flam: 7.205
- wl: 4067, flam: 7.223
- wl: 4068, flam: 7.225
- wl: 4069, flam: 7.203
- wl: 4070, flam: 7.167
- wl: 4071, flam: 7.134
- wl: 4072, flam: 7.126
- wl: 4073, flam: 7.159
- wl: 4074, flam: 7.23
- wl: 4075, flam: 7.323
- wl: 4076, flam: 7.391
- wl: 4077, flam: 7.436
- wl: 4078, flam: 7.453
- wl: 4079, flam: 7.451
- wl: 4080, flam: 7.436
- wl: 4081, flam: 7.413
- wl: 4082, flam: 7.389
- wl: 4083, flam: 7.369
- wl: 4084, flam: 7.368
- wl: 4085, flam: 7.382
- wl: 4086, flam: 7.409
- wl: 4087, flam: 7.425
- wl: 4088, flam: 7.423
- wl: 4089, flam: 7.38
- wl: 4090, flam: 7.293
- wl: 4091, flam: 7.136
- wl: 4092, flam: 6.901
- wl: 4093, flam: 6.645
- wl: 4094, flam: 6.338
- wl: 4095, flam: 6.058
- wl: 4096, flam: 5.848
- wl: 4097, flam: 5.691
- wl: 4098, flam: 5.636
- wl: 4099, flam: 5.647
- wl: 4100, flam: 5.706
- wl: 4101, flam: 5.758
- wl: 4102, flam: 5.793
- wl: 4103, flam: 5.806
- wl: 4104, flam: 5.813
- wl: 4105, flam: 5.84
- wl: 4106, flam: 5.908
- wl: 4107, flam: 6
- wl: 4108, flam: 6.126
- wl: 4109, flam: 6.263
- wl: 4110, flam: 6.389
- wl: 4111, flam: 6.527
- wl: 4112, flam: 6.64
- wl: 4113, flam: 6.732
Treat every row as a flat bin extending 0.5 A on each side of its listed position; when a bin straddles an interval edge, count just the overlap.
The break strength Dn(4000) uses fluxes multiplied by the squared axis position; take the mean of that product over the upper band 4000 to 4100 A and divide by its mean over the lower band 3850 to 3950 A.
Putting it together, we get 1.31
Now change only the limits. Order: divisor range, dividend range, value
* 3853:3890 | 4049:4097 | 1.29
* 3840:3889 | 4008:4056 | 1.41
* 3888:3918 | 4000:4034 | 1.33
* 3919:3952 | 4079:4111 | 1.21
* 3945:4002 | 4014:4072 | 1.34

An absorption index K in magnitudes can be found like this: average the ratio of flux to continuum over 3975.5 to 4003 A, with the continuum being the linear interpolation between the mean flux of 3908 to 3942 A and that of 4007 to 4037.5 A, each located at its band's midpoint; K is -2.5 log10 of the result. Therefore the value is 0.12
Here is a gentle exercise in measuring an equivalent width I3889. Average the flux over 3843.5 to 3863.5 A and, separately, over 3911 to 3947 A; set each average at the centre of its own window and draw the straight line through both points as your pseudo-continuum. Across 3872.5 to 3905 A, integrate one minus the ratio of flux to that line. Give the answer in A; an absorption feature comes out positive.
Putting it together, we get 2.5 A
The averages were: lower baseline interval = 6.34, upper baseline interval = 6.01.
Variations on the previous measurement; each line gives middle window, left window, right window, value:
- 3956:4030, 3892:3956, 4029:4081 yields 2.6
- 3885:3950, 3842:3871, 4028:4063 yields 7.6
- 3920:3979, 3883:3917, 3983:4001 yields 7.5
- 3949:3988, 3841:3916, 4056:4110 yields 4.8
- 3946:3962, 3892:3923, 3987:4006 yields 1.2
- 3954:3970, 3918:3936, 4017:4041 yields 3.2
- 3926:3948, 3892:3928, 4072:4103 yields 3.1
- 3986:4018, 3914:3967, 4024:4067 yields -1.4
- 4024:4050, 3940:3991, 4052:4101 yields -4.4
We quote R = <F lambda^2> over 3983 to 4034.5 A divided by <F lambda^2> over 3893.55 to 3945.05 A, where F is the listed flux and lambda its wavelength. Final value 1.28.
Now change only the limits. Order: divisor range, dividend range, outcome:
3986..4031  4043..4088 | 1.02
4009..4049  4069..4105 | 0.89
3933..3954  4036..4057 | 1.41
